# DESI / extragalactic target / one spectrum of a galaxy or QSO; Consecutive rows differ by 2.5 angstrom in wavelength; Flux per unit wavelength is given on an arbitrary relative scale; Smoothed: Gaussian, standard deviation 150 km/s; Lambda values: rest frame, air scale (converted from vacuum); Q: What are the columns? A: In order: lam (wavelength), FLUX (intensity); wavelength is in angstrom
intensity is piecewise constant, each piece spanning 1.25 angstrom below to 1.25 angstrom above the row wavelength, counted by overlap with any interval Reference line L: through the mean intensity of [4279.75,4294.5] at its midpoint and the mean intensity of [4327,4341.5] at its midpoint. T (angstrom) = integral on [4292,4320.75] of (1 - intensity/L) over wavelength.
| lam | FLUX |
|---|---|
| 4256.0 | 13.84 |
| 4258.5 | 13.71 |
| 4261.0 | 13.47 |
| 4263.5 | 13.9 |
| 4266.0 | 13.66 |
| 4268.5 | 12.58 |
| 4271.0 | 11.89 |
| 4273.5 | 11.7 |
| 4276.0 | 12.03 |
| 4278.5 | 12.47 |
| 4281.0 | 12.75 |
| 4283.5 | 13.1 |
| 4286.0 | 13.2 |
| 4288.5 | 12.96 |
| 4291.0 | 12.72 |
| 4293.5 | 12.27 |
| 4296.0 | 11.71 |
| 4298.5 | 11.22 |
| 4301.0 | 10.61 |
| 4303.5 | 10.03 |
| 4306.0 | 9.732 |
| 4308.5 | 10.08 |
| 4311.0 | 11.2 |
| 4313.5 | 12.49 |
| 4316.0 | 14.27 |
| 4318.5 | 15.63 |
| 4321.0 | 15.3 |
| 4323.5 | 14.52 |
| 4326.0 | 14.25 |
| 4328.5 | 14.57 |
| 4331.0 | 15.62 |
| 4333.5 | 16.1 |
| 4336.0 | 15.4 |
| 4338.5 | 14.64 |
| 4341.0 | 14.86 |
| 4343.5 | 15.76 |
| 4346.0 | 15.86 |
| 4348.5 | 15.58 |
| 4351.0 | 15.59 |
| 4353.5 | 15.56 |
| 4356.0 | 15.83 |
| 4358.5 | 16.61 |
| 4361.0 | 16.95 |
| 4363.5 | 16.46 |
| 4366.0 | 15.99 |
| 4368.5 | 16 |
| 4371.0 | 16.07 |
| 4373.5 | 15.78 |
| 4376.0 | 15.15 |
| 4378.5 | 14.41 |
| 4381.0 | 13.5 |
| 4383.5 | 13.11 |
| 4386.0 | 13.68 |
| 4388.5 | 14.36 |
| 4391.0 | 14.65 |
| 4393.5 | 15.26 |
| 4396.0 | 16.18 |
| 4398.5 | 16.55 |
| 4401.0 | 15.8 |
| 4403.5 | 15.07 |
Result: 4.0 angstrom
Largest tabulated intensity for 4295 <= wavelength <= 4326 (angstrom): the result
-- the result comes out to 15.63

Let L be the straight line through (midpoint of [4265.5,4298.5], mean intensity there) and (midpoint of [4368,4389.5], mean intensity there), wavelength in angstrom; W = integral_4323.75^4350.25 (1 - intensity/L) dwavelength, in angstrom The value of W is -3.0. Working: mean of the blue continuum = 12.5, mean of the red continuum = 14.6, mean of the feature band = 15.2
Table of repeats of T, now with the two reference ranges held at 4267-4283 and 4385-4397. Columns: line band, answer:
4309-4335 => -1.8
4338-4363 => -3.3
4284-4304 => 1.2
